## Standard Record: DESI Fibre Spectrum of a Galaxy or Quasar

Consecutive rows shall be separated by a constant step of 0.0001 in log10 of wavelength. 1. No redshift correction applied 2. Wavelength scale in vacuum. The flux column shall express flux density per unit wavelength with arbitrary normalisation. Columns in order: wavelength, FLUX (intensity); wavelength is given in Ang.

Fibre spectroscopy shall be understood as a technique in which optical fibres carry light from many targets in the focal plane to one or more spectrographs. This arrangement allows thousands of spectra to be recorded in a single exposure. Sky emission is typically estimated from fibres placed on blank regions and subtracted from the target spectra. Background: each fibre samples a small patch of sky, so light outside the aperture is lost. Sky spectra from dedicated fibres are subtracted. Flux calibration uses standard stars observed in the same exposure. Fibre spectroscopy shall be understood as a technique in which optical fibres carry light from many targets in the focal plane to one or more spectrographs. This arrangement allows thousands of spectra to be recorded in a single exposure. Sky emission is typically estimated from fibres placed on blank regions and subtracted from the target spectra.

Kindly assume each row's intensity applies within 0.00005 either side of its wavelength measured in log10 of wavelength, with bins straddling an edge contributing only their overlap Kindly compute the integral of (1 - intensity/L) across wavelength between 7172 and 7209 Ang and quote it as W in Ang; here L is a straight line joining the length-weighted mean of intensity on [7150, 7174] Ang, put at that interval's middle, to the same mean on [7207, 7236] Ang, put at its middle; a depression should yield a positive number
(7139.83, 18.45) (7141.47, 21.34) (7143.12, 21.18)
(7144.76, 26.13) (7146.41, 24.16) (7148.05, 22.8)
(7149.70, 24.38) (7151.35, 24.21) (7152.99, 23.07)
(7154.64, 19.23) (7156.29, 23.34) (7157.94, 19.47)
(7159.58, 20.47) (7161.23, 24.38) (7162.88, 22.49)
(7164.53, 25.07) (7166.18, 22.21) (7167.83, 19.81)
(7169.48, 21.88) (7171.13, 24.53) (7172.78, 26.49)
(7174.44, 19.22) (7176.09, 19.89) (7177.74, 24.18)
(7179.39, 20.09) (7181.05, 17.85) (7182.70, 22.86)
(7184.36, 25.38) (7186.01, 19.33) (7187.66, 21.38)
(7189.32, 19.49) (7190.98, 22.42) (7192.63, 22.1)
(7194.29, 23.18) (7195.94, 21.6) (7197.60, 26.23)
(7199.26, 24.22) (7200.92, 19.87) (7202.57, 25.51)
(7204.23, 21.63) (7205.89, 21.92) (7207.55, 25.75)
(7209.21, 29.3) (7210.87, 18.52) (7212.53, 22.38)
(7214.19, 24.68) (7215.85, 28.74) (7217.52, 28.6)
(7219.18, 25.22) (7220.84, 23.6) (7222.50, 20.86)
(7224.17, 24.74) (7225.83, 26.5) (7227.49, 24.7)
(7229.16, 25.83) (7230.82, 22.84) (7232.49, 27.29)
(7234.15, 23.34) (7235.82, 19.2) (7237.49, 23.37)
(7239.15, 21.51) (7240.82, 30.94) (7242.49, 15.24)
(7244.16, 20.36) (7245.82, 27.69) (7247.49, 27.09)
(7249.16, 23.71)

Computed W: 1.86 Ang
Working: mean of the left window 22.6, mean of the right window 24.7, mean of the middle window 22.4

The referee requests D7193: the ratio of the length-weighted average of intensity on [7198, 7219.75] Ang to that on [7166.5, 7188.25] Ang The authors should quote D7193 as 1.1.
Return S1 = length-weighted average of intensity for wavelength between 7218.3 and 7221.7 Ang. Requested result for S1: 24.5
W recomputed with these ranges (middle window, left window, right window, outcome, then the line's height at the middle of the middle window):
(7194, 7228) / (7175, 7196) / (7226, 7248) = -2.30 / 22.7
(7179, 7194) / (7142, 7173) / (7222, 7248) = 1.22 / 23.2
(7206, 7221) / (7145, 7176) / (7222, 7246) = -1.17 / 23.3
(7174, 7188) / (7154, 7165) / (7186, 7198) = 0.53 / 22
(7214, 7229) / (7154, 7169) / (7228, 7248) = -1.32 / 23.3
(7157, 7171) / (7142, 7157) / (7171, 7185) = 0.30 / 22.6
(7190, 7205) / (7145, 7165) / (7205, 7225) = 0.67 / 24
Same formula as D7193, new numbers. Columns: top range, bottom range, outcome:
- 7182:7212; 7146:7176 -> 1.01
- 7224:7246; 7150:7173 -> 1.05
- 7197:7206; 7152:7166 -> 1.05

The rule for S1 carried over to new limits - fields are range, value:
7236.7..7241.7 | 25.2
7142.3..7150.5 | 23.7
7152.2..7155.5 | 21.1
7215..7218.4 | 28.6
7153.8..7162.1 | 21.4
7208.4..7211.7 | 23.9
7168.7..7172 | 23.3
